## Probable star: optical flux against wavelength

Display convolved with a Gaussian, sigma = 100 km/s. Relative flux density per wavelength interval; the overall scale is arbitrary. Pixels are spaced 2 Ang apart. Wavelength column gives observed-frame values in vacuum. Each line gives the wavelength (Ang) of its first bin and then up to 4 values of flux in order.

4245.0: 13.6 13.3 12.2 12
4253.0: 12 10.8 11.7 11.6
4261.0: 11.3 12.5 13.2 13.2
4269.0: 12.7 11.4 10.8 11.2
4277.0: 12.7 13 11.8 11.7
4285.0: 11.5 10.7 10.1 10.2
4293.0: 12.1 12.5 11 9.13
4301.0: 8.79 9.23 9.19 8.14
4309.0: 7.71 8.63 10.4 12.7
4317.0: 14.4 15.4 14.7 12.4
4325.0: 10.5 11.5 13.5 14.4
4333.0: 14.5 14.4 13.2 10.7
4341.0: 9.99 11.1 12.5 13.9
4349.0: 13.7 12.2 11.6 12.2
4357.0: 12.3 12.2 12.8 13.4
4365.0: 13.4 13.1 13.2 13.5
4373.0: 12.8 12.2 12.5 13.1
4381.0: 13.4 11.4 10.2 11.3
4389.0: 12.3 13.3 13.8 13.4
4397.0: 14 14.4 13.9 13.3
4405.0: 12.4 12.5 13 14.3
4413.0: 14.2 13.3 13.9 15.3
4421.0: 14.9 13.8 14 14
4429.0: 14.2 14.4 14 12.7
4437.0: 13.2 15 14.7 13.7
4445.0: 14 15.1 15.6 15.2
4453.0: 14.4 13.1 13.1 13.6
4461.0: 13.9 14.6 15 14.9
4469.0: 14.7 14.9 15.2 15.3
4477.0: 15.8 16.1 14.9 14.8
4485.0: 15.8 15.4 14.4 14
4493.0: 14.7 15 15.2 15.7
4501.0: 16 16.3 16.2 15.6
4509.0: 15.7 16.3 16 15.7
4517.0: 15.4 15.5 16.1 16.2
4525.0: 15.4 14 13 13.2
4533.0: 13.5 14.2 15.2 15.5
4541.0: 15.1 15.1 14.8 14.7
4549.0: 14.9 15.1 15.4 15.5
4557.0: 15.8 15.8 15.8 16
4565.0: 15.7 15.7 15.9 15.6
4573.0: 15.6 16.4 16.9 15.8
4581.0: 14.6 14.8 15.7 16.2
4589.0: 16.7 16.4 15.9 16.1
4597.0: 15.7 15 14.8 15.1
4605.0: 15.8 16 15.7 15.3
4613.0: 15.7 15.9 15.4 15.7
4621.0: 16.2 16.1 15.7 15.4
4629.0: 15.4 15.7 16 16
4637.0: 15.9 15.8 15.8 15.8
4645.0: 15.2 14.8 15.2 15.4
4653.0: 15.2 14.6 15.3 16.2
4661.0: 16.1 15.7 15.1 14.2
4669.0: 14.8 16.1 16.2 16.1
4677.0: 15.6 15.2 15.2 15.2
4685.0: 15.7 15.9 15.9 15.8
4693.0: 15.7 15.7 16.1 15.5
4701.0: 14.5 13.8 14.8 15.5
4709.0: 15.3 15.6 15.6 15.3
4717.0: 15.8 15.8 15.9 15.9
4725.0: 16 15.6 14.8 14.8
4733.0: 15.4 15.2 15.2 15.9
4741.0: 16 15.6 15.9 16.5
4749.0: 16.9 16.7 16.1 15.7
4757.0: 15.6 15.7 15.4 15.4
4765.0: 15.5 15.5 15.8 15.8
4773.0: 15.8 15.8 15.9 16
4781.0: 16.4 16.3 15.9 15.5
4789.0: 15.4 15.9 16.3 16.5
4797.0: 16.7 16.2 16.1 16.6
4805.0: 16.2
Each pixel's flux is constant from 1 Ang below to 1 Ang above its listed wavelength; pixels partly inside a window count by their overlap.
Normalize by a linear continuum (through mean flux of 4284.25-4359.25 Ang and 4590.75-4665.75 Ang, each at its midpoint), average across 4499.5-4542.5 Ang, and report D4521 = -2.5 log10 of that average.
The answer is -0.076 mag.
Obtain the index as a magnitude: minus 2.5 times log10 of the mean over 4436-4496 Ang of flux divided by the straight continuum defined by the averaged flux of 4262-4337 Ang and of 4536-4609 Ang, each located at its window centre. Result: -0.05 mag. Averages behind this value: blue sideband 11.7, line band 14.7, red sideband 15.6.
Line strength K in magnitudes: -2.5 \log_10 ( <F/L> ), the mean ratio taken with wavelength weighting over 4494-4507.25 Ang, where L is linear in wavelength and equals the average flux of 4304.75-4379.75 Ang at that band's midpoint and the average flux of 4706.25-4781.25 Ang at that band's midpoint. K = -0.15 mag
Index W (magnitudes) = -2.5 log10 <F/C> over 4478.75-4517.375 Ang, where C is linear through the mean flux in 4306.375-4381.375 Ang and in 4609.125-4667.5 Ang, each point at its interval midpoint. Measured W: -0.101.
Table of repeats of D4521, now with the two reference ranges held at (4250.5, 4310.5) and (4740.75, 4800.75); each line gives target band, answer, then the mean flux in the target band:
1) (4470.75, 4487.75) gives -0.18 mag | 15.4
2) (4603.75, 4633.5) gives -0.09 mag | 15.7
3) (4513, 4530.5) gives -0.13 mag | 15.2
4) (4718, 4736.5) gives 0.00 mag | 15.5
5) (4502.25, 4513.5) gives -0.20 mag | 16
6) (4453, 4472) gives -0.10 mag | 14.2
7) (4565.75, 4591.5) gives -0.13 mag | 15.9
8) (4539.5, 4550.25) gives -0.09 mag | 15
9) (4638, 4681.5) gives -0.04 mag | 15.4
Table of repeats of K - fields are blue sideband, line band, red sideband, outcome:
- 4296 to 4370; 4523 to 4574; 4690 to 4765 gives -0.09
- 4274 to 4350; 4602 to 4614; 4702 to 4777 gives -0.09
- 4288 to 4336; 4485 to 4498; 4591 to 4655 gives -0.08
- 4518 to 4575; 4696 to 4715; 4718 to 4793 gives 0.03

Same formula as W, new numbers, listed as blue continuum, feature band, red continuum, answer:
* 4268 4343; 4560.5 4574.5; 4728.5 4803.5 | -0.130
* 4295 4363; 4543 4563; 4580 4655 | -0.041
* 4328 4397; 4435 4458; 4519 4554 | -0.038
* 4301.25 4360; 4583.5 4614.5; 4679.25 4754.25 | -0.090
